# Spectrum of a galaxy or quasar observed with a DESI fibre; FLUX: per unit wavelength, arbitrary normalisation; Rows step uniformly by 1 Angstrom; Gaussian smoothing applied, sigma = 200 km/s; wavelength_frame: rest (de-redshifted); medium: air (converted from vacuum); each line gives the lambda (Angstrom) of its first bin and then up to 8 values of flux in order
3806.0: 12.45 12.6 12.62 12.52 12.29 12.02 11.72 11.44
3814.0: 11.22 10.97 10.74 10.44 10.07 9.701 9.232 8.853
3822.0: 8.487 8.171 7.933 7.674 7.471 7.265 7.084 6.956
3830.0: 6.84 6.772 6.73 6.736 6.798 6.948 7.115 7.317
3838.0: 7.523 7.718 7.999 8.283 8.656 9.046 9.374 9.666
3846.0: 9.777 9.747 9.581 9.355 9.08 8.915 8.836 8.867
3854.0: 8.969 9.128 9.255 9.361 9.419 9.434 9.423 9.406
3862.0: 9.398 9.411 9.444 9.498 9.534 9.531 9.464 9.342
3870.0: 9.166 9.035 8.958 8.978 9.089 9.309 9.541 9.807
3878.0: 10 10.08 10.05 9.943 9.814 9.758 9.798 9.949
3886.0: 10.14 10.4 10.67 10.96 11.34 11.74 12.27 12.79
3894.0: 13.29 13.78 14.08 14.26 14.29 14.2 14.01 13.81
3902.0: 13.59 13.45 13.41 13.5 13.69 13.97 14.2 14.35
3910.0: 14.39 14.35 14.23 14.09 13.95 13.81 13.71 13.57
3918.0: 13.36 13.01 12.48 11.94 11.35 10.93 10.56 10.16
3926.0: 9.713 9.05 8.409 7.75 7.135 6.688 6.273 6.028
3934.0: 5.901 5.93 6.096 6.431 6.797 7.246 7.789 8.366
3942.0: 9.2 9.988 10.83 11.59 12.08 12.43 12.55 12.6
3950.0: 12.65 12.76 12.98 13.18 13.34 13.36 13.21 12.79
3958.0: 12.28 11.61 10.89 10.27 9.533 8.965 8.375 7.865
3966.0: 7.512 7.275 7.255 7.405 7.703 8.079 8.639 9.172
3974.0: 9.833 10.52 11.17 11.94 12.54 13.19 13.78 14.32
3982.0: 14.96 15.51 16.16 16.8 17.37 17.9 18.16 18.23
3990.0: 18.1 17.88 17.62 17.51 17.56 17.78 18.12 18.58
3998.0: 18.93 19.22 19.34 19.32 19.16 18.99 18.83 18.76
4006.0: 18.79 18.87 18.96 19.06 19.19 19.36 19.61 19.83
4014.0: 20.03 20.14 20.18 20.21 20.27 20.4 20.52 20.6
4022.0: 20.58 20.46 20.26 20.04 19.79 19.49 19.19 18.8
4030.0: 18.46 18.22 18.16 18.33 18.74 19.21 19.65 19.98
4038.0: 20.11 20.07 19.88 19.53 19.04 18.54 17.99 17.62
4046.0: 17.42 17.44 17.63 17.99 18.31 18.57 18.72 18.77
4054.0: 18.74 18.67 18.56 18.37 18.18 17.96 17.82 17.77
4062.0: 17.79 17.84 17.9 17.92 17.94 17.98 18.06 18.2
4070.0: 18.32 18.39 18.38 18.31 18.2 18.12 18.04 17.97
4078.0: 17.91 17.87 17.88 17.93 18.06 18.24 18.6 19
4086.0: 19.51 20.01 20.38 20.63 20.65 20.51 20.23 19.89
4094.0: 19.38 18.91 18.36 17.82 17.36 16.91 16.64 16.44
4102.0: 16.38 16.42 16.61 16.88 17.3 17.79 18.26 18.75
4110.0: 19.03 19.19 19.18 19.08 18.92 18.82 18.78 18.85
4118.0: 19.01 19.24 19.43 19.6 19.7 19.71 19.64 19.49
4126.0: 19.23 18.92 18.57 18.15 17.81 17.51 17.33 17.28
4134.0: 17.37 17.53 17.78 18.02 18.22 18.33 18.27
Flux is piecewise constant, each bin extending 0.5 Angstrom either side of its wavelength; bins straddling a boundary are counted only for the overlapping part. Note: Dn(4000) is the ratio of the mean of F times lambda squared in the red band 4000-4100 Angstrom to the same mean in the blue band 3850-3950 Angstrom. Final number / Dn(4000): 1.91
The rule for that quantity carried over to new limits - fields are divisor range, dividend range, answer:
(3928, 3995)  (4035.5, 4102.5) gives 1.71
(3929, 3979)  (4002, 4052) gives 2.05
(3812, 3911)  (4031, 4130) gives 2.06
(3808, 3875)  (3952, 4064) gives 2.00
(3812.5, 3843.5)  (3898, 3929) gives 1.60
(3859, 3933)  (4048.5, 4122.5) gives 1.81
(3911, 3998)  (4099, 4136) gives 1.68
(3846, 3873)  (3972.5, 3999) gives 1.79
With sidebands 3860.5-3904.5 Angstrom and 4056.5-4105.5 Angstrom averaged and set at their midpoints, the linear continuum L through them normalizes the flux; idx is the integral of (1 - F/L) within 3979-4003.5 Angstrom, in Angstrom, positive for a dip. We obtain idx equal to -4.1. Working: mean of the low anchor 10.9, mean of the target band 17.5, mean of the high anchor 18.3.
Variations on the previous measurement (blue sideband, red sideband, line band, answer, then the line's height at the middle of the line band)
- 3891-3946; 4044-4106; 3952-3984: 6.00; 13.5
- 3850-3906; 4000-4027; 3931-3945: 6.79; 14.7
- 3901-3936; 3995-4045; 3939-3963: 4.34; 13.9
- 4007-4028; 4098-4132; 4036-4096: 1.55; 19.1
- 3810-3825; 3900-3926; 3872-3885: 2.56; 12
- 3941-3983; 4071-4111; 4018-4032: -4.92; 14.6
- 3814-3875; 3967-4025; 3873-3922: -3.05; 11.5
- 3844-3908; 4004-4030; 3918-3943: 9.56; 14.2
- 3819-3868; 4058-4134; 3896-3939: -0.37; 11.4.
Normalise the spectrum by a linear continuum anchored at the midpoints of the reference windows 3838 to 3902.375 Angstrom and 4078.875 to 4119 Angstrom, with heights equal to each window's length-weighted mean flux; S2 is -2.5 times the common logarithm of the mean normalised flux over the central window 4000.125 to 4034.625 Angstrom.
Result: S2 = -0.24 mag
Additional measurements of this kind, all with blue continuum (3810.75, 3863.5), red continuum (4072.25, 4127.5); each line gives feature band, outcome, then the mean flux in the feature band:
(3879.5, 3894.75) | -0.02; 10.9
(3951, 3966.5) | 0.20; 11.1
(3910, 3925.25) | -0.09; 12.9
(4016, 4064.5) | -0.16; 18.9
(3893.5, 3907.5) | -0.23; 13.8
